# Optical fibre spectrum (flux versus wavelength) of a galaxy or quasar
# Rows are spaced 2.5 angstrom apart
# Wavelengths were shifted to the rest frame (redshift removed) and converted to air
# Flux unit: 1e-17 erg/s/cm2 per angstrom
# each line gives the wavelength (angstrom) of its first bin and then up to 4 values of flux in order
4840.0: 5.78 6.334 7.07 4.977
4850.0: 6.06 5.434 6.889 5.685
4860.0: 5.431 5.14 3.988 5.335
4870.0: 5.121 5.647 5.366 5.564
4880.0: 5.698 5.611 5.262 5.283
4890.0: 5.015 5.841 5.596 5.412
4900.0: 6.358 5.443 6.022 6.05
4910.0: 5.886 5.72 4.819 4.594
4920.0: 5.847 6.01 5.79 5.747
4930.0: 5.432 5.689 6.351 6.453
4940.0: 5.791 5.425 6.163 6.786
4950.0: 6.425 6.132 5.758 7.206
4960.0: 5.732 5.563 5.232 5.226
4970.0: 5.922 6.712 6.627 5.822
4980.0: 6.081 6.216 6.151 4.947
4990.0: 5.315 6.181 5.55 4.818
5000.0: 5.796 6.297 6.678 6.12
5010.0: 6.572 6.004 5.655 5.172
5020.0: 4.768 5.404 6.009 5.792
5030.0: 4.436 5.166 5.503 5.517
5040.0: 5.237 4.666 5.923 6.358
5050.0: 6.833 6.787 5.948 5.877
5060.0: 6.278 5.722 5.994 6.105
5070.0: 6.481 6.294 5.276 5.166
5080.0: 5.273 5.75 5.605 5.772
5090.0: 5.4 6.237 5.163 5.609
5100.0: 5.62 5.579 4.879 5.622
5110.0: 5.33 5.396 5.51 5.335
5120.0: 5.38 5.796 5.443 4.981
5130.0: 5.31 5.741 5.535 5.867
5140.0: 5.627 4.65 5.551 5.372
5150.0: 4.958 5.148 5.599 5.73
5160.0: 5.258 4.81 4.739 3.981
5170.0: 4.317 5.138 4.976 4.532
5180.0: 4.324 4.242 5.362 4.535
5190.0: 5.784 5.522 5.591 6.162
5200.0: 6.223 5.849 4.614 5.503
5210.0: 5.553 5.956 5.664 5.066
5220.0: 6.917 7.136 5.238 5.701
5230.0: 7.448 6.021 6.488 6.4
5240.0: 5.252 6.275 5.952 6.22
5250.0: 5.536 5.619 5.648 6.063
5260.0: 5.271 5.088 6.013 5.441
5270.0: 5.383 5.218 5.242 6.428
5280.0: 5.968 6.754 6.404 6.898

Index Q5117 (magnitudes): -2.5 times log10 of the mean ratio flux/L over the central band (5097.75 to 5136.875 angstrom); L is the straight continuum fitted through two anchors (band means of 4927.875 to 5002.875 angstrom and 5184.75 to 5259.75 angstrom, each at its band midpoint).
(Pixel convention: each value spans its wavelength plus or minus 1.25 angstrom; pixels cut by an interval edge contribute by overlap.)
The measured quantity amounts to 0.08 mag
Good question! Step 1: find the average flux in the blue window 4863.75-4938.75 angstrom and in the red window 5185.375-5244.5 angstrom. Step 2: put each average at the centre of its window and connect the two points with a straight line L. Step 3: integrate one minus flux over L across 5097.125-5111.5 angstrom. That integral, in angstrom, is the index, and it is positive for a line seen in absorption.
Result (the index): 0.8 angstrom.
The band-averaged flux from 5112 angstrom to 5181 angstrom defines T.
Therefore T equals 5.18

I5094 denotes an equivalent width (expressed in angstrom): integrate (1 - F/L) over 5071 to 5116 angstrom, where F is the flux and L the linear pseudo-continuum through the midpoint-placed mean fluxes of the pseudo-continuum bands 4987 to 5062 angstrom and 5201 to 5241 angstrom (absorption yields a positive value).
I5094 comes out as 2.1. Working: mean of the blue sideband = 5.73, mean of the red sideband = 5.93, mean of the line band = 5.53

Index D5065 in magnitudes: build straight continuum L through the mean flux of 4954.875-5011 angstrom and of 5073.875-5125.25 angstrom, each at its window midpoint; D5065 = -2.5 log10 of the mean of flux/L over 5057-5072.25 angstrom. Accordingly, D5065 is -0.09 mag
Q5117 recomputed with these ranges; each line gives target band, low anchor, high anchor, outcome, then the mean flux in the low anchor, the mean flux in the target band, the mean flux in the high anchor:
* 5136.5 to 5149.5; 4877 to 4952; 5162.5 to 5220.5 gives -0.015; 5.74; 5.38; 5.21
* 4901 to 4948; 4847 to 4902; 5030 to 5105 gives -0.043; 5.49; 5.78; 5.73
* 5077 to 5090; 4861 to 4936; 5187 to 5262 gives 0.035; 5.52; 5.52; 5.85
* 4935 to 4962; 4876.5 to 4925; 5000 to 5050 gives -0.102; 5.59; 6.18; 5.68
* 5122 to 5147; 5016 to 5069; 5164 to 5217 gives -0.014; 5.69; 5.44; 5.17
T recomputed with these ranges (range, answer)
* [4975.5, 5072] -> 5.8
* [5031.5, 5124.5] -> 5.69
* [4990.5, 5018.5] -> 5.89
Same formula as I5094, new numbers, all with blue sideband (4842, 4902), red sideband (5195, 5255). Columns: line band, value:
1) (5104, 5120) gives 1.3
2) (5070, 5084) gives 0.4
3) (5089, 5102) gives 0.4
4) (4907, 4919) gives 0.5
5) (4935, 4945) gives -0.6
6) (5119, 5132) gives 1.0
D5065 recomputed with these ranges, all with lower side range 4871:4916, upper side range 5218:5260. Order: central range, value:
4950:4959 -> -0.12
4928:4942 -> -0.05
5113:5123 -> 0.08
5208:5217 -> 0.07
